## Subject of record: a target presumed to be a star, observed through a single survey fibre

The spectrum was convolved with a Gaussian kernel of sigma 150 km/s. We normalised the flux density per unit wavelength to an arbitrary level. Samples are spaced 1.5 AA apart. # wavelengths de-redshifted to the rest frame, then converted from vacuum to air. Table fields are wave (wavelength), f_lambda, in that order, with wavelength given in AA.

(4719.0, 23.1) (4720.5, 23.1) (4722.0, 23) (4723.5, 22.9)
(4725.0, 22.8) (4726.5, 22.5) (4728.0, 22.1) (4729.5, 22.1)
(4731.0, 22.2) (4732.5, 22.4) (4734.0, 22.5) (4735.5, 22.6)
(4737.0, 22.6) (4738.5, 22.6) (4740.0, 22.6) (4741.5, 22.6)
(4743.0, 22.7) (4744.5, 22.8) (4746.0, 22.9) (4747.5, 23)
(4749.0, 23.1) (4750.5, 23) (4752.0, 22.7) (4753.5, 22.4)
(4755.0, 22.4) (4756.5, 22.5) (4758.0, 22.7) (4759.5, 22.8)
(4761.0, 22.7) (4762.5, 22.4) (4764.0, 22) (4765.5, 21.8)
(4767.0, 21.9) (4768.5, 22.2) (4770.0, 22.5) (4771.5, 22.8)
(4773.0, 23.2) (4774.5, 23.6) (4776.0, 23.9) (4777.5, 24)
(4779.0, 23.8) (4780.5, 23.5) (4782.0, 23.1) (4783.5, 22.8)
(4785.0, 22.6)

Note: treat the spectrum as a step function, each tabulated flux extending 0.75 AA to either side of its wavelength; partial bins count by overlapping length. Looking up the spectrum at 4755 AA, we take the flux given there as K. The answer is 22.4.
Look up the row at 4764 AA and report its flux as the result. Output 22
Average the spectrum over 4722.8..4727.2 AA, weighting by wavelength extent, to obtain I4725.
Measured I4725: 22.7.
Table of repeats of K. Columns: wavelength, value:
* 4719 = 23.1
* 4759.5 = 22.8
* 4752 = 22.7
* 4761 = 22.7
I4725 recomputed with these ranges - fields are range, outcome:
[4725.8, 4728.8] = 22.3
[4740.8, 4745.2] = 22.7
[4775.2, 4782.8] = 23.7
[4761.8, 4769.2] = 22.1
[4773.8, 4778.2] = 23.8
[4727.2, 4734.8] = 22.3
